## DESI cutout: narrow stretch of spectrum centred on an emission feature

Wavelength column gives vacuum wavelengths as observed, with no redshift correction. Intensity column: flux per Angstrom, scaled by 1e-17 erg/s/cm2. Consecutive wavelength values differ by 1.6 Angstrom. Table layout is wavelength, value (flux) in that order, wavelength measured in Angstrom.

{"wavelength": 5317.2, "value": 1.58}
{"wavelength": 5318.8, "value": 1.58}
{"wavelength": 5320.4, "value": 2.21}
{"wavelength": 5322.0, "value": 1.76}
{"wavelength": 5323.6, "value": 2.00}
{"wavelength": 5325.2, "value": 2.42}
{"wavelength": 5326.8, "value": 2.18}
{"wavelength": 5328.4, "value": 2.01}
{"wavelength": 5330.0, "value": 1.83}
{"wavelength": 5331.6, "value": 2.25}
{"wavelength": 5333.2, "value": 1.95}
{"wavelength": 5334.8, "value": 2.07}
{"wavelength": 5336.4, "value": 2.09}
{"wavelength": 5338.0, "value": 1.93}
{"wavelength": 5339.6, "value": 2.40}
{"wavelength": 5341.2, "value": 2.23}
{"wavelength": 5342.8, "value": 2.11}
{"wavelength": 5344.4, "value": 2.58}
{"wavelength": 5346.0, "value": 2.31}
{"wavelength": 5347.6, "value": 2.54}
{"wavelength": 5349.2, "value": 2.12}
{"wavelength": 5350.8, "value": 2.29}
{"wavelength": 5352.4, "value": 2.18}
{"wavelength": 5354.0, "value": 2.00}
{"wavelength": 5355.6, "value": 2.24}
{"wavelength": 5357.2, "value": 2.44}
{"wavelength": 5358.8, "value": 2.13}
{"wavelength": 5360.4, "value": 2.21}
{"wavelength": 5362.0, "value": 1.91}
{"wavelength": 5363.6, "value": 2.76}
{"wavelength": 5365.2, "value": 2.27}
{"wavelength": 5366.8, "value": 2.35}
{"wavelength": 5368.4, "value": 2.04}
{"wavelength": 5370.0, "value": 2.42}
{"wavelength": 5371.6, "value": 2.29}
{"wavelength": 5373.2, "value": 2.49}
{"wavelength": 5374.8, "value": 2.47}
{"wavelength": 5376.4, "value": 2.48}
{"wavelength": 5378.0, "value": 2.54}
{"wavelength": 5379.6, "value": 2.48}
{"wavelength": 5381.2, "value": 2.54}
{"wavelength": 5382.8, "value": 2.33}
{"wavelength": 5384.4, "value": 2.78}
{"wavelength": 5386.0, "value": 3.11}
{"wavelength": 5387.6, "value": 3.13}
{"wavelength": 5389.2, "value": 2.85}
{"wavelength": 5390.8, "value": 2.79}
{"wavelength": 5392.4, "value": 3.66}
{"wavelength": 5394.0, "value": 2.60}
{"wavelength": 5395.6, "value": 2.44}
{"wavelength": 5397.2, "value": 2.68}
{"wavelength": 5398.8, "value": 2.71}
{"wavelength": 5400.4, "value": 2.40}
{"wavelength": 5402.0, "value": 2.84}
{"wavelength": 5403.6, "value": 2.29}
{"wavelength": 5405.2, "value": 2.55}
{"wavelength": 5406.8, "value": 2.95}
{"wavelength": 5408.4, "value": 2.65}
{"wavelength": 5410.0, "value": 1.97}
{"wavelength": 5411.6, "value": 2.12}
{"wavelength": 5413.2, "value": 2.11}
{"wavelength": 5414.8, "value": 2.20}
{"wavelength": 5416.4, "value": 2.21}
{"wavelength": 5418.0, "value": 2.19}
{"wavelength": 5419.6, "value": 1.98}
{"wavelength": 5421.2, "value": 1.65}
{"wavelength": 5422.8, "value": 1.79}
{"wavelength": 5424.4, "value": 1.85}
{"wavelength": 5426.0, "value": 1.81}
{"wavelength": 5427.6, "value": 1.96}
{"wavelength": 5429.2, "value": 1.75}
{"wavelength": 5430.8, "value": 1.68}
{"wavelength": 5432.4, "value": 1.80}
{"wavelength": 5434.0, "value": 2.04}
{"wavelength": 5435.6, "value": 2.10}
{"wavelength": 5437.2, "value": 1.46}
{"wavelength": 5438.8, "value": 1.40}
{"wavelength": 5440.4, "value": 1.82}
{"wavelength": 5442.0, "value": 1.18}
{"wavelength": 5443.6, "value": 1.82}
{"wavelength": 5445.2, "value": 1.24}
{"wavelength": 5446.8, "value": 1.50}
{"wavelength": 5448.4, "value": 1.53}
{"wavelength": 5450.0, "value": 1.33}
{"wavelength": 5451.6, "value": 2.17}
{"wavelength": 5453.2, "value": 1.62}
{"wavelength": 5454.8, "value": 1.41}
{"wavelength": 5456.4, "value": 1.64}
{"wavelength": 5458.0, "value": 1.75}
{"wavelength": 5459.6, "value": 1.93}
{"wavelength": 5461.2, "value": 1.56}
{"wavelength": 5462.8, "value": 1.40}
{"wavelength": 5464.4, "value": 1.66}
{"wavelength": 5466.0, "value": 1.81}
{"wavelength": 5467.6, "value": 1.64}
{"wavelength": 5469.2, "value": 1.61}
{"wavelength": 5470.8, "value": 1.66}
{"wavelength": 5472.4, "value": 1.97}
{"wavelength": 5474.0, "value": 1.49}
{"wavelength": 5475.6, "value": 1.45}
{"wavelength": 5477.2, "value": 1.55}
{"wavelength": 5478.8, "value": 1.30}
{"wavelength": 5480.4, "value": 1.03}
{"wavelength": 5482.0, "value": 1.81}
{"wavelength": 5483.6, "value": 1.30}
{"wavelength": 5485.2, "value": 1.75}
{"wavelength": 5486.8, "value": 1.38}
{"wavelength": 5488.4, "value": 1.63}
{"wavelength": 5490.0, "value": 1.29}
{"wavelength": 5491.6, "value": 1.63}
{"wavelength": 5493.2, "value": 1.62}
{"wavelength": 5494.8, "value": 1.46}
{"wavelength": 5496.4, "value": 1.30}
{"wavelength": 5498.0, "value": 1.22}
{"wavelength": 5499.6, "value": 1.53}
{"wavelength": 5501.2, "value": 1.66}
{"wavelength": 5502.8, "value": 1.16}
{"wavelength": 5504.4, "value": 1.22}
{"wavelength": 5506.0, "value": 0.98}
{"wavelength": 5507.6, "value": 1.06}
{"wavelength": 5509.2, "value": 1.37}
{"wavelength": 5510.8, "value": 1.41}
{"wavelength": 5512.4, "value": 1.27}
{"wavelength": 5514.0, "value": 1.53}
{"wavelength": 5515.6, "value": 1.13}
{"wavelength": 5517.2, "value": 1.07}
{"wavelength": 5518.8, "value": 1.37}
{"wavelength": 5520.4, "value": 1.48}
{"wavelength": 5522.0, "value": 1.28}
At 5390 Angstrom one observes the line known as C III] 1909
